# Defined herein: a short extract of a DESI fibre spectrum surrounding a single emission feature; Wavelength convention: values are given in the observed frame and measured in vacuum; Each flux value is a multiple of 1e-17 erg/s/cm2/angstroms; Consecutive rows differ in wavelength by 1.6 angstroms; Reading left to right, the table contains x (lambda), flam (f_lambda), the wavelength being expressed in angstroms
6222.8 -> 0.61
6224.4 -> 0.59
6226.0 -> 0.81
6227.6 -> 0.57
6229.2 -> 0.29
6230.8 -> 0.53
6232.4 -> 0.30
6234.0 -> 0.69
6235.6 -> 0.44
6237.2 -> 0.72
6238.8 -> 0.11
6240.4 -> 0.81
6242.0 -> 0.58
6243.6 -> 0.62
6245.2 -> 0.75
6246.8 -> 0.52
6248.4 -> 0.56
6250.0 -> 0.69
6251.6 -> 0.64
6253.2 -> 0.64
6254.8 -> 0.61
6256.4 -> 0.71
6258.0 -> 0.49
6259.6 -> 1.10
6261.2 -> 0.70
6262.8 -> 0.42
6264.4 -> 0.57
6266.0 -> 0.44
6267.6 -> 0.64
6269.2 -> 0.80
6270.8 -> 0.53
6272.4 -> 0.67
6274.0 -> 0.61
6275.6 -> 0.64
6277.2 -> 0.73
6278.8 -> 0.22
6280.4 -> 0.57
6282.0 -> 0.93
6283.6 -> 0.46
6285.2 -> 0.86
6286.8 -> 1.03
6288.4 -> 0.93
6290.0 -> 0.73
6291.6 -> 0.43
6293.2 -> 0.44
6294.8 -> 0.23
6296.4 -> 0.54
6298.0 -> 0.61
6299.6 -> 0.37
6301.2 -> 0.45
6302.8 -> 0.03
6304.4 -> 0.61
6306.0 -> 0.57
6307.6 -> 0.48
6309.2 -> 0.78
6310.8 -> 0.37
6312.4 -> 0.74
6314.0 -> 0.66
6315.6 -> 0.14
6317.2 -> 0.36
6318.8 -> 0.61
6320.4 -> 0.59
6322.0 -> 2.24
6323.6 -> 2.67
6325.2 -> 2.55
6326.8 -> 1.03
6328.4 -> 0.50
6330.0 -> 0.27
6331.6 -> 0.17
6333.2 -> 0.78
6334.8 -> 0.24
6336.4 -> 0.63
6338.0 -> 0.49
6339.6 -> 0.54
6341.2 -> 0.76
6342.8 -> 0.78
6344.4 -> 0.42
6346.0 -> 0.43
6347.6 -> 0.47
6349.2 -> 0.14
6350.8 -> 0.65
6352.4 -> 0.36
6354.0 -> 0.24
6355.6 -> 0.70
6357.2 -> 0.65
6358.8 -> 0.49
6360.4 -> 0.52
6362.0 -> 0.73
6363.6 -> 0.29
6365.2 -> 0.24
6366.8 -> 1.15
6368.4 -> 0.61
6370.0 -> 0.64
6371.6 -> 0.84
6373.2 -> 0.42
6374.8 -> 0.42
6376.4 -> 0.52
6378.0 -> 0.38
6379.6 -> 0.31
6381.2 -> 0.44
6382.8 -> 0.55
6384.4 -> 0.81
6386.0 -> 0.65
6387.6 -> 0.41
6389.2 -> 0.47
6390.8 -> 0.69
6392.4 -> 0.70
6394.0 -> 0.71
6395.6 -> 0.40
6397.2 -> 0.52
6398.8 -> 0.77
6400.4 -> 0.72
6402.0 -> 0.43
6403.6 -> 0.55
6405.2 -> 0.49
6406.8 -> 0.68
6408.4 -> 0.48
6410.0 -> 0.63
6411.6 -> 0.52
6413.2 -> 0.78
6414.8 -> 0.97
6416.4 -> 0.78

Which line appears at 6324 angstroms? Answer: H-beta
